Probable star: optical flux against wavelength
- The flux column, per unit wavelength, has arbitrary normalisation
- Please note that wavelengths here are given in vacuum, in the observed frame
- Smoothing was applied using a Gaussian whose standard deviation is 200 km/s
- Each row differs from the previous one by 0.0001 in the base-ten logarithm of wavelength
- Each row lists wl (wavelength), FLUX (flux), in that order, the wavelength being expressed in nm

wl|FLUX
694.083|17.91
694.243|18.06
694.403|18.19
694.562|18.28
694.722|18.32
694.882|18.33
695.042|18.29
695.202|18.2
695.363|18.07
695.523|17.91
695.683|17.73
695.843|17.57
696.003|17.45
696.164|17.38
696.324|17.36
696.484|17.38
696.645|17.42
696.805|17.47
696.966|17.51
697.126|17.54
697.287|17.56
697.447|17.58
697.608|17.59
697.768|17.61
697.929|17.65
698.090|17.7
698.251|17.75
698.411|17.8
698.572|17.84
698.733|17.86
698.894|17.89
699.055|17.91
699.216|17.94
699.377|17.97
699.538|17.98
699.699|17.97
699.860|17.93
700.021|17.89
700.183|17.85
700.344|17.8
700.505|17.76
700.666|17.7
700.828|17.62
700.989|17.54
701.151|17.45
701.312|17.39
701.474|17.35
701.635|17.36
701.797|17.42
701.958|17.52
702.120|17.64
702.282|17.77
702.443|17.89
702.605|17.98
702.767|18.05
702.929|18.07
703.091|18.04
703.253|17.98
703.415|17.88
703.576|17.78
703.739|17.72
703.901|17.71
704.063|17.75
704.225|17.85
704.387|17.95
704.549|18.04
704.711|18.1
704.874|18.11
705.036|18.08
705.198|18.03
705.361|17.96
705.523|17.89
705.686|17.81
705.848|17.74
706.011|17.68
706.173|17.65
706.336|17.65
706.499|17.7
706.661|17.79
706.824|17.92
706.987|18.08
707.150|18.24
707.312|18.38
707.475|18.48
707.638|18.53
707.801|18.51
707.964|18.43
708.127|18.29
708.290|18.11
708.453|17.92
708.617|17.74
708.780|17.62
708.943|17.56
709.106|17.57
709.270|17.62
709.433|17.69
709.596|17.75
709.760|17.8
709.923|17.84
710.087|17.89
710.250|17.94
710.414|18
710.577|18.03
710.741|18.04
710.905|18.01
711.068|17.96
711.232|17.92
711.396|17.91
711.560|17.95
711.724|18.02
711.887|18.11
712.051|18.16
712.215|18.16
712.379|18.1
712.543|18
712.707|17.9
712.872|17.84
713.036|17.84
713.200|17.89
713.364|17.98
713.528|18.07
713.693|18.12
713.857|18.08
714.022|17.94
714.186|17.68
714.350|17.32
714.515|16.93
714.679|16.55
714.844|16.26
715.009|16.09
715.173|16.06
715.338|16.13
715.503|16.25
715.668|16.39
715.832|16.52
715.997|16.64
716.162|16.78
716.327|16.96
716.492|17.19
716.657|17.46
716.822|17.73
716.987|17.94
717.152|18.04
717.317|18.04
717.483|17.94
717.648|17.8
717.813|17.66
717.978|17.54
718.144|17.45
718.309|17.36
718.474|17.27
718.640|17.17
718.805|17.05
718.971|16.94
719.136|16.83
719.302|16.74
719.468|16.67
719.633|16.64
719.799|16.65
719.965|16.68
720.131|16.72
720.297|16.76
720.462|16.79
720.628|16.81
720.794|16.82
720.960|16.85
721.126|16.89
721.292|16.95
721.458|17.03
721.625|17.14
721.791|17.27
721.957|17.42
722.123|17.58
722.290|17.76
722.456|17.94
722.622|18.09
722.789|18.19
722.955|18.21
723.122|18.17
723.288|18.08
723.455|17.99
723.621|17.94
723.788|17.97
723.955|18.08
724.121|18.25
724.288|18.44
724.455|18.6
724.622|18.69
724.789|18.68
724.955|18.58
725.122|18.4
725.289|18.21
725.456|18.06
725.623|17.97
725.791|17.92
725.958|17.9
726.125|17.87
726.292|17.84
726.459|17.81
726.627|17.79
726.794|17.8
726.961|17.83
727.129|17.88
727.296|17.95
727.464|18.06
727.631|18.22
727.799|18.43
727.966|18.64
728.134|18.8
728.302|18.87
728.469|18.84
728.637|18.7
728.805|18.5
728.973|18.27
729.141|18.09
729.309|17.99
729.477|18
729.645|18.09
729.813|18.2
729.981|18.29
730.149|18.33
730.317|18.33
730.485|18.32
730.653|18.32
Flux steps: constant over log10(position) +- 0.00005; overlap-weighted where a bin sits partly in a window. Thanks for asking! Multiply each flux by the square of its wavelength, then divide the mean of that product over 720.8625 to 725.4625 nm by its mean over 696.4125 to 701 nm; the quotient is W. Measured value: 1.1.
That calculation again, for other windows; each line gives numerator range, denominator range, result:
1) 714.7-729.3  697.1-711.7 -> 1.04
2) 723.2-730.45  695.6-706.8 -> 1.10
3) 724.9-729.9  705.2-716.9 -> 1.08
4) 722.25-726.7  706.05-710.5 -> 1.06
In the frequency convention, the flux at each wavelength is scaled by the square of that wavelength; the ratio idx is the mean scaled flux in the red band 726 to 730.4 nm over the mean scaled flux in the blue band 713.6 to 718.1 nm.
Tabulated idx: 1.1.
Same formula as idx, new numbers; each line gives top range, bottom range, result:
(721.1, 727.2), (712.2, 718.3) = 1.06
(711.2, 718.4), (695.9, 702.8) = 1.03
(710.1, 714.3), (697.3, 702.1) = 1.05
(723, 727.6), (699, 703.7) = 1.09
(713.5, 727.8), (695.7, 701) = 1.05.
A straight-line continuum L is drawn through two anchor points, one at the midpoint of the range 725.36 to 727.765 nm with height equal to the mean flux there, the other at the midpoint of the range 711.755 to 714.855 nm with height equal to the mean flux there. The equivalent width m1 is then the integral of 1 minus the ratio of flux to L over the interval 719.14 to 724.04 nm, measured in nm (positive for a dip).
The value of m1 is 0.15 nm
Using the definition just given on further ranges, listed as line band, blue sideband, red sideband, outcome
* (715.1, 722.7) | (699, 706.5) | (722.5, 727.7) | 0.38 nm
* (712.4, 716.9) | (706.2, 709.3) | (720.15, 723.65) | 0.13 nm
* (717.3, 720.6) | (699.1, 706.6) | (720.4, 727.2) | 0.13 nm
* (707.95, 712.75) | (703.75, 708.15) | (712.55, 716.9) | -0.09 nm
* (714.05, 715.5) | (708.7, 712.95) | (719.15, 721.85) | 0.07 nm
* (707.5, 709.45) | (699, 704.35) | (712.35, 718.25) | -0.05 nm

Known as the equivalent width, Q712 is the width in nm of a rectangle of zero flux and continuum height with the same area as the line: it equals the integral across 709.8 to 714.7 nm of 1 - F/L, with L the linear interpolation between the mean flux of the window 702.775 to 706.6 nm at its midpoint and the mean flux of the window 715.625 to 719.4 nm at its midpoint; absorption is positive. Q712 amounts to -0.10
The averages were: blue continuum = 17.9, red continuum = 17.3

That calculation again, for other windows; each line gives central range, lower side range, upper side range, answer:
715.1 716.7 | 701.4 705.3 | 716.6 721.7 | 0.063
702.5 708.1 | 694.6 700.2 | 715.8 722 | -0.143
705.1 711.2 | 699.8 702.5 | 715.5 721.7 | -0.184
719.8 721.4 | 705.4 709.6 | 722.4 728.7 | 0.117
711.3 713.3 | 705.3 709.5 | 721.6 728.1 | -0.001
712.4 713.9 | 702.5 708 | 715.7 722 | -0.042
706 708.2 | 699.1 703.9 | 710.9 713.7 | -0.027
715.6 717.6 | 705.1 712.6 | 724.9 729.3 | 0.082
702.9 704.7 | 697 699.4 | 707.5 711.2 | -0.004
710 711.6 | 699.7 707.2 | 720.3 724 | -0.024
